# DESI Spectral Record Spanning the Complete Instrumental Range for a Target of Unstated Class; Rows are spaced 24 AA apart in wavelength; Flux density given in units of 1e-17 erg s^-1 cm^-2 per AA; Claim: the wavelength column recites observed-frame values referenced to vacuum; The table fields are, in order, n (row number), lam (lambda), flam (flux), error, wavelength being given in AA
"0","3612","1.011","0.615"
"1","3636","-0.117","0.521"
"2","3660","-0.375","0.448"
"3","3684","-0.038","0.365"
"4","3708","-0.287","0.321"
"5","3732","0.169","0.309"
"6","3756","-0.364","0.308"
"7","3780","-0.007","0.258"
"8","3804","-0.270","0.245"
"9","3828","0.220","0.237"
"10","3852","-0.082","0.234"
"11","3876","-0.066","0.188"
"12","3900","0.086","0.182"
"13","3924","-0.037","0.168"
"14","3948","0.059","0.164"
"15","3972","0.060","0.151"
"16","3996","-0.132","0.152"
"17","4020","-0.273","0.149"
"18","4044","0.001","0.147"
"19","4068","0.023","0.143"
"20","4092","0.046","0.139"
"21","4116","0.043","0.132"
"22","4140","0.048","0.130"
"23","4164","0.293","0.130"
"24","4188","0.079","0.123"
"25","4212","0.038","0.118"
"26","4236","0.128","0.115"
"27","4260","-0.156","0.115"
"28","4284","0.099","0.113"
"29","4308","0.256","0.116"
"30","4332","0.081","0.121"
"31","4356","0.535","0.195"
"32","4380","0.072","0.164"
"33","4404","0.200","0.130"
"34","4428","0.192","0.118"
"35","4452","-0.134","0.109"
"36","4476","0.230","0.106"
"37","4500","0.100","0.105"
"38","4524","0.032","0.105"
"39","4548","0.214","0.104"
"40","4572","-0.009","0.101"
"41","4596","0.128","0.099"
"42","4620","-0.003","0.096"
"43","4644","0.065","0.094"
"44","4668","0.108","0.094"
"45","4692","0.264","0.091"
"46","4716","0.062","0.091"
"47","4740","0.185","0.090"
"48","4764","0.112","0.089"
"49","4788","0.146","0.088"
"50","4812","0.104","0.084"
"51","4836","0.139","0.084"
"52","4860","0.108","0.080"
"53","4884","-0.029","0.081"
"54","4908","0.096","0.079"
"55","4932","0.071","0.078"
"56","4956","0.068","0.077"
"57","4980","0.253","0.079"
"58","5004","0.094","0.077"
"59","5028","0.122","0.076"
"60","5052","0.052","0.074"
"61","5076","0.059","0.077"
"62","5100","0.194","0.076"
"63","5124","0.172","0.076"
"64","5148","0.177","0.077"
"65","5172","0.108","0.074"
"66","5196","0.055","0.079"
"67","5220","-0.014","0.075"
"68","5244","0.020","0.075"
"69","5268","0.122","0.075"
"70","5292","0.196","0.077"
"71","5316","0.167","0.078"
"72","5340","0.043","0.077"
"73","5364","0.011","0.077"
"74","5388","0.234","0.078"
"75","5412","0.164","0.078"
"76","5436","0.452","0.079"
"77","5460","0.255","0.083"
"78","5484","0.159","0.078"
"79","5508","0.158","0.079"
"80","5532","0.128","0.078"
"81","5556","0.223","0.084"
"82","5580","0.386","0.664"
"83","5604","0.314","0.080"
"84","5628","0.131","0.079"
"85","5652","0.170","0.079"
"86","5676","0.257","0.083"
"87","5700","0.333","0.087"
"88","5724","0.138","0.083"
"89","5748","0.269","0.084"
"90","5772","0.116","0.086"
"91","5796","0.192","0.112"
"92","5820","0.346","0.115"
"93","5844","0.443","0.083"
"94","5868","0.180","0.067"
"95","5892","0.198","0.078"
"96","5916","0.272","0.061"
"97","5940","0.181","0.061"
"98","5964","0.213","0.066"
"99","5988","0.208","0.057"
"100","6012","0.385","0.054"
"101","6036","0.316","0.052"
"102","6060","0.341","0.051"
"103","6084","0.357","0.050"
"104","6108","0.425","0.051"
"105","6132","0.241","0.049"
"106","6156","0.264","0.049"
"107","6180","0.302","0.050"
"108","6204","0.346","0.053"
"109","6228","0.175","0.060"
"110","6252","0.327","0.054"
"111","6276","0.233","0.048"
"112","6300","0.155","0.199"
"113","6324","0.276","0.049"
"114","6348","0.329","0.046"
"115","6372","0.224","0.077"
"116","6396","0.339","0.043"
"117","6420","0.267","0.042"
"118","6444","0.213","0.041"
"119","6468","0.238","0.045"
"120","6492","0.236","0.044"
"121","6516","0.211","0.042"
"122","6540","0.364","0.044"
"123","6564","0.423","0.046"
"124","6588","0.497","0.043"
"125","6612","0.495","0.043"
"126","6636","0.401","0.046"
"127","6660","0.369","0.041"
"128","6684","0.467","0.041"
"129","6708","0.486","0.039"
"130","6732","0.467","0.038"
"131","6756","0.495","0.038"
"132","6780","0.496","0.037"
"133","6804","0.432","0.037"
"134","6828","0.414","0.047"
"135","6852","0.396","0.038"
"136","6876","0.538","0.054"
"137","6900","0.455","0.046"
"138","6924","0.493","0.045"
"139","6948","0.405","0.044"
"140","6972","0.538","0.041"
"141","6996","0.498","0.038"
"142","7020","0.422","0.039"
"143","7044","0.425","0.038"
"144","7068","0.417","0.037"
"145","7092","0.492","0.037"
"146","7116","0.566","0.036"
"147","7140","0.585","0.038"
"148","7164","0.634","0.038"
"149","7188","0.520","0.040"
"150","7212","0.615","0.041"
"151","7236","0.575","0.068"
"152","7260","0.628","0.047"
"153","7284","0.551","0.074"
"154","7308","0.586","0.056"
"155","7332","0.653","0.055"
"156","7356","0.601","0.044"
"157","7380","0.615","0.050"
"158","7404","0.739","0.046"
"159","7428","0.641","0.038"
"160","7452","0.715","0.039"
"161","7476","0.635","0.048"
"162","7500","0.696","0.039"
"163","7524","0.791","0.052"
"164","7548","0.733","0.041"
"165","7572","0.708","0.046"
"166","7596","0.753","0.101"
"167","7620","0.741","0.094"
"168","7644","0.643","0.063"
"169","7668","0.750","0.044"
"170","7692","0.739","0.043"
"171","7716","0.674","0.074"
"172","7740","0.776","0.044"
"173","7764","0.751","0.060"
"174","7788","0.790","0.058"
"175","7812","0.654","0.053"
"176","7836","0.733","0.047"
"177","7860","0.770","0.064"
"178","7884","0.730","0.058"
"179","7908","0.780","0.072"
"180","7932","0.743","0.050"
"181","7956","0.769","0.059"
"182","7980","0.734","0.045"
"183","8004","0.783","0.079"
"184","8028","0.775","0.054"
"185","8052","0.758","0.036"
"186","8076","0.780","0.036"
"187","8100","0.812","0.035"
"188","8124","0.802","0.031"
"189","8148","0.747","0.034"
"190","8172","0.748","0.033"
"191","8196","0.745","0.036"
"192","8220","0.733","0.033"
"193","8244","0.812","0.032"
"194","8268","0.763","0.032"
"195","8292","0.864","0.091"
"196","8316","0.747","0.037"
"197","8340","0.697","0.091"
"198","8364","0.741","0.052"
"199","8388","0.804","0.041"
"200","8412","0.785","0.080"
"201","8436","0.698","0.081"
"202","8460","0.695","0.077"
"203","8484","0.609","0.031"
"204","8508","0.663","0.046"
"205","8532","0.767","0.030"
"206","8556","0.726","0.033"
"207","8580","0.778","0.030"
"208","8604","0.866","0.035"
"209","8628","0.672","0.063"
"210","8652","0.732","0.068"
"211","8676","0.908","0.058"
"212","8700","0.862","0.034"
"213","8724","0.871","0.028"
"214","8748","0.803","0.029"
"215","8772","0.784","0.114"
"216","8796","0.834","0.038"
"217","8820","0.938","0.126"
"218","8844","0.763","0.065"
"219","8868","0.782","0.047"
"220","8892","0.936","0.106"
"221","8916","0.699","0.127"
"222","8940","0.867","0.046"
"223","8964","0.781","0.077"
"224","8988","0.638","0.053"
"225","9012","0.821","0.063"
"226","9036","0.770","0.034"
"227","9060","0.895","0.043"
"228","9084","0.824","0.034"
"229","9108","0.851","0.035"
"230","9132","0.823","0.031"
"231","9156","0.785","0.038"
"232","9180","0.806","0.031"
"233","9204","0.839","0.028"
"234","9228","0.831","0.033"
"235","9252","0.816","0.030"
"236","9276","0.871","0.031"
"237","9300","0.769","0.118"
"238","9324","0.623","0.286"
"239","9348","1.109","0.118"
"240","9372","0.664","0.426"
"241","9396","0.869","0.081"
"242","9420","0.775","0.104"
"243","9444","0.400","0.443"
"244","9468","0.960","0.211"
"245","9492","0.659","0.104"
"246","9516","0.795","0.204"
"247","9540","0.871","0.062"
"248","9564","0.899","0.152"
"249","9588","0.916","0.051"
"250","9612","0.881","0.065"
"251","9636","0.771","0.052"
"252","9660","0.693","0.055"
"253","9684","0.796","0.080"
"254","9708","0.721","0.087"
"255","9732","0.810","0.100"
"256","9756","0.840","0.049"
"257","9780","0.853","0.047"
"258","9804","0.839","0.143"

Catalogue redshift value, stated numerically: 0.640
